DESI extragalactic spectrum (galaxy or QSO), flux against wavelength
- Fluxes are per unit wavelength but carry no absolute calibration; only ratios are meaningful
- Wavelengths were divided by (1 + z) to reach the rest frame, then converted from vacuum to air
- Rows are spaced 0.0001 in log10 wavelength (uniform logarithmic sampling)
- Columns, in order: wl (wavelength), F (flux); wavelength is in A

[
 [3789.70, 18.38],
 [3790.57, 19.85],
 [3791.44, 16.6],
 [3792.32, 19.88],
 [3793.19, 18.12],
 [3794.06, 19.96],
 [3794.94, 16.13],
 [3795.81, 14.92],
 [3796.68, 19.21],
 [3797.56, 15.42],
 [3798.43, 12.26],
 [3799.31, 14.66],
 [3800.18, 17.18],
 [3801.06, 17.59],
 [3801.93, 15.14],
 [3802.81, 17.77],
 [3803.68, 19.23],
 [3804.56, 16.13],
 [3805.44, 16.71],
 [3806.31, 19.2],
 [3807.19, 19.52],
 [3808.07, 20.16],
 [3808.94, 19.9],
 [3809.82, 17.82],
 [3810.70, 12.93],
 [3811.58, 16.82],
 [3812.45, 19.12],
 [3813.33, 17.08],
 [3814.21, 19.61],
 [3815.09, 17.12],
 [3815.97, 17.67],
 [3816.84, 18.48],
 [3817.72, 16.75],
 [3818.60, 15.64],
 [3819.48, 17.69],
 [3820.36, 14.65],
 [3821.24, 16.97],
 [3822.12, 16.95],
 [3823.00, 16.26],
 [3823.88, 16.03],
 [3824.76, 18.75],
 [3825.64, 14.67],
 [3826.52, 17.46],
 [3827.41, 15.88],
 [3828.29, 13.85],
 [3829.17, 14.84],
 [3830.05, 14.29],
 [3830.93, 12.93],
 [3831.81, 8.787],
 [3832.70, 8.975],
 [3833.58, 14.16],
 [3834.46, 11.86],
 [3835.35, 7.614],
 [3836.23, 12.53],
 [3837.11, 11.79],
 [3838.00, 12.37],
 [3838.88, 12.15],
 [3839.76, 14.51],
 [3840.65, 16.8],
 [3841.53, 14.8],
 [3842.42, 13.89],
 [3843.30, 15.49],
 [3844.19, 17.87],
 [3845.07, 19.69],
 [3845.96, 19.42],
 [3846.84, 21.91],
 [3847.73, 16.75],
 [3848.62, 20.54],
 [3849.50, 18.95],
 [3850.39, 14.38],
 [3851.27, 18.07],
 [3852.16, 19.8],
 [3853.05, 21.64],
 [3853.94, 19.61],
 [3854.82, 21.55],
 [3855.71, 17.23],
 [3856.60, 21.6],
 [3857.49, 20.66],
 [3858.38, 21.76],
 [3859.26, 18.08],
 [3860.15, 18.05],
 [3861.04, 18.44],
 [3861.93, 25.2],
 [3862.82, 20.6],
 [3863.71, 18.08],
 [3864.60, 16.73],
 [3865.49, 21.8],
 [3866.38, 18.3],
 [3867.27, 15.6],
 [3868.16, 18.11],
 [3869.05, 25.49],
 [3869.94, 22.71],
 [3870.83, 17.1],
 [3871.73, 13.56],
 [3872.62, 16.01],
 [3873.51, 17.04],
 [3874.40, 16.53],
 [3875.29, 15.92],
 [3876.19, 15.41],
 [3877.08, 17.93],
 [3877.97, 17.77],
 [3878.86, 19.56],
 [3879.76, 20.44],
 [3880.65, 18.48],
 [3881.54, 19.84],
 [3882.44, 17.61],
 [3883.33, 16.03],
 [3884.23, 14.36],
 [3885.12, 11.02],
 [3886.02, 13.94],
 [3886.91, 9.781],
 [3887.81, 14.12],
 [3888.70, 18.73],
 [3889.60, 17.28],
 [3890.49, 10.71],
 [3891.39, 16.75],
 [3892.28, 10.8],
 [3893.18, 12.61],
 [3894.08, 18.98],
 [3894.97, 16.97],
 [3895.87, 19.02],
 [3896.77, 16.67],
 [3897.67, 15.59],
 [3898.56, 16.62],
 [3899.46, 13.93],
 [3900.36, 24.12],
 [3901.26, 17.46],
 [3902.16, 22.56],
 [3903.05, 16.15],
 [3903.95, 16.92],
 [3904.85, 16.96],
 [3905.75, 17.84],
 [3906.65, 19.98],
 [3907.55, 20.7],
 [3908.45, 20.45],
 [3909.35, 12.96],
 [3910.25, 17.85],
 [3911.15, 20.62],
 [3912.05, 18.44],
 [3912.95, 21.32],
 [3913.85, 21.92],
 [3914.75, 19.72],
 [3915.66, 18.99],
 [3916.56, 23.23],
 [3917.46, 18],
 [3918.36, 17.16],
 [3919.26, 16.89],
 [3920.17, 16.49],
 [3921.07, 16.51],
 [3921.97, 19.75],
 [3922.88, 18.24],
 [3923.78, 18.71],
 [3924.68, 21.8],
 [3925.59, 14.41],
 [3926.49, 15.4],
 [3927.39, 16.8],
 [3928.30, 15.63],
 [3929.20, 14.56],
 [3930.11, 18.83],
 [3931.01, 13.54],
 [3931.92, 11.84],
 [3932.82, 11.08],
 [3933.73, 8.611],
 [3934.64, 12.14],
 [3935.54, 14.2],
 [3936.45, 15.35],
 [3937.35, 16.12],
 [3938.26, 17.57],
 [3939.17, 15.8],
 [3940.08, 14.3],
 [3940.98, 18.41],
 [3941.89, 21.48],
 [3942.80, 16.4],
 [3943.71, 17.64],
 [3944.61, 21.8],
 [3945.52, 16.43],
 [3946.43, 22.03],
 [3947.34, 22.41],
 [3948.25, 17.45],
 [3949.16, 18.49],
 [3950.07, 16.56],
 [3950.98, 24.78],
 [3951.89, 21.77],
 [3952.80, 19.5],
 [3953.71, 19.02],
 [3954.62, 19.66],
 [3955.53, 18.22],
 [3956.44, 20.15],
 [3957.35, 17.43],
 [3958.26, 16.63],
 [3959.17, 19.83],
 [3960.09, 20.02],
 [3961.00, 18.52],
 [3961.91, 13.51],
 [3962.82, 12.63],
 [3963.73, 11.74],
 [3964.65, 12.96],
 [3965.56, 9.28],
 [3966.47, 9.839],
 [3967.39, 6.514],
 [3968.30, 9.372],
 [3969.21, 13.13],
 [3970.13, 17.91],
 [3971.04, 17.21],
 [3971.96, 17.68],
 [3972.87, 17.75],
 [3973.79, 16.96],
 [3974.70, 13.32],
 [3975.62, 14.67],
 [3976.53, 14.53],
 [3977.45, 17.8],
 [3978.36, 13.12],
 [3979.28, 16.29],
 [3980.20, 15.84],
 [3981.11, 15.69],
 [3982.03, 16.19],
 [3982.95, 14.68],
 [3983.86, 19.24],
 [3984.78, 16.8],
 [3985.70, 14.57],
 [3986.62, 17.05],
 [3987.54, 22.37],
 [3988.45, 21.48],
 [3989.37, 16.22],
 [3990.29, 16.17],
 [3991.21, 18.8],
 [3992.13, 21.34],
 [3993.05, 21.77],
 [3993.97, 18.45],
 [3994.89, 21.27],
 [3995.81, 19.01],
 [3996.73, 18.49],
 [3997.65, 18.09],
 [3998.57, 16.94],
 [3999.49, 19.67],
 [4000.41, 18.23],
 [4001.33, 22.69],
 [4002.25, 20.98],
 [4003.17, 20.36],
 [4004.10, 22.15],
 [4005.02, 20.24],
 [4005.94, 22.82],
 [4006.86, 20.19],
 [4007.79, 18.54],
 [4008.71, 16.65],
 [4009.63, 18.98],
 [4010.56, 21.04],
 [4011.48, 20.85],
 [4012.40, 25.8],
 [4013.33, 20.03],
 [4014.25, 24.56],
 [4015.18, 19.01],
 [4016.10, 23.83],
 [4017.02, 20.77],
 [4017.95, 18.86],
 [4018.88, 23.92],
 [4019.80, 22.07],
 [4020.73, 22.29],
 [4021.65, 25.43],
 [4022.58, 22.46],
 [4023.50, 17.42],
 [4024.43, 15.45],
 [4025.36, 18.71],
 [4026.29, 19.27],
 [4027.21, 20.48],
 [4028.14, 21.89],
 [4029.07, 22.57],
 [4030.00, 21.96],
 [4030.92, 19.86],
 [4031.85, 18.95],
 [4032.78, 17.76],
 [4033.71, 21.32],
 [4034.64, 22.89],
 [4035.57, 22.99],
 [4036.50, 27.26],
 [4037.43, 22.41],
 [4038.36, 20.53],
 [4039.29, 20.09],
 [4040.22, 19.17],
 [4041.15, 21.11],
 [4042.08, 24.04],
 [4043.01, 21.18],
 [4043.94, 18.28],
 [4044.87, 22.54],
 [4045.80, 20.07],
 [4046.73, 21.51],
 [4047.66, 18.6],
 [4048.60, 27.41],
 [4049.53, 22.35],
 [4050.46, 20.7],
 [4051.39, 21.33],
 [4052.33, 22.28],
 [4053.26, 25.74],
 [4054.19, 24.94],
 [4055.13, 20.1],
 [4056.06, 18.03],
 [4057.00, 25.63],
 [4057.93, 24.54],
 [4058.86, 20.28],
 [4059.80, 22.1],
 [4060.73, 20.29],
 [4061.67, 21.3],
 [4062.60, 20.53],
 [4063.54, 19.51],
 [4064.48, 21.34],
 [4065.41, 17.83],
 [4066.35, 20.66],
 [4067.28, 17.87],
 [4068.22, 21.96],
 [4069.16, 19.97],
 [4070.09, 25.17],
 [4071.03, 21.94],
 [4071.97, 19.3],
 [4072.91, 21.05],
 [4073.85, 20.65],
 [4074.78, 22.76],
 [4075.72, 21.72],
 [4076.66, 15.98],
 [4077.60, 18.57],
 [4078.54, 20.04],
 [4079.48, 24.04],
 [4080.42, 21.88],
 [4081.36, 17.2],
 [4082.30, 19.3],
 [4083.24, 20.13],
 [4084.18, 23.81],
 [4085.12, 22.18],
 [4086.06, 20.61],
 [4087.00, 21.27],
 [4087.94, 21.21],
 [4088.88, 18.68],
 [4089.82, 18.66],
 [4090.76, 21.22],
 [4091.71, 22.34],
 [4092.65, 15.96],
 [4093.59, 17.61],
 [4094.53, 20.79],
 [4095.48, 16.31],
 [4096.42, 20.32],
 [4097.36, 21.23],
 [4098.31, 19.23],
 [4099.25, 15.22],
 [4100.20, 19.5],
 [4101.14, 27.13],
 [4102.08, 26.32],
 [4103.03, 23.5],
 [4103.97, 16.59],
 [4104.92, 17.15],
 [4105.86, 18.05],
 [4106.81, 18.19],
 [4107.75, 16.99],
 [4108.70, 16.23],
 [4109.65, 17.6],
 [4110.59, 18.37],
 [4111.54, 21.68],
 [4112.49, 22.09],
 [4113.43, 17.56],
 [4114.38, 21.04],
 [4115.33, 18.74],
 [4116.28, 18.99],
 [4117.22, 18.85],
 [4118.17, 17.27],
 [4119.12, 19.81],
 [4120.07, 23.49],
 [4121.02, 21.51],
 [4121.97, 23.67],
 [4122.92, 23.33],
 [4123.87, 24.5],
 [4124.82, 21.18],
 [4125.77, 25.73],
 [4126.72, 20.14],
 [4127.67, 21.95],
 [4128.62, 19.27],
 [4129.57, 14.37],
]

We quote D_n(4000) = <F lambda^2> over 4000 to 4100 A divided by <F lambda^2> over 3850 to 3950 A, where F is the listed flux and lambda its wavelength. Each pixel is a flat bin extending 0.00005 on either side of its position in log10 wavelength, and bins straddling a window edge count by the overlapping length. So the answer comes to 1.28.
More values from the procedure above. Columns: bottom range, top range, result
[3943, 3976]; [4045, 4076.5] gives 1.35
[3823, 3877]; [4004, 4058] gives 1.38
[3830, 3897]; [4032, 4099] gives 1.38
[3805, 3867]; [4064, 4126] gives 1.36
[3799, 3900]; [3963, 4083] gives 1.28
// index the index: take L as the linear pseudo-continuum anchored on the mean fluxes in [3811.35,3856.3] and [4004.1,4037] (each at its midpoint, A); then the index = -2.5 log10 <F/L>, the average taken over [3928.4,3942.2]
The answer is 0.256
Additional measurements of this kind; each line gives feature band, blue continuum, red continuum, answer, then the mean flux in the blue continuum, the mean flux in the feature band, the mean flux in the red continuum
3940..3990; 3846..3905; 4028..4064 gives 0.17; 17.8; 16.8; 21.6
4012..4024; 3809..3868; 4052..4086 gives -0.09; 16.8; 22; 21.1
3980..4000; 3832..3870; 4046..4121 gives 0.06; 17.5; 18.2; 20.5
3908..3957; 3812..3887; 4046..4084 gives 0.05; 16.9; 17.7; 21.2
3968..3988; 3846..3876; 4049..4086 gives 0.25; 19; 16.1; 21.2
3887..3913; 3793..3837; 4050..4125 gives 0.02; 16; 17.2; 20.5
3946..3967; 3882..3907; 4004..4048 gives 0.06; 16.2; 17.4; 21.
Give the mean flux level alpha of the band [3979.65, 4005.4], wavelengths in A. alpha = 18.7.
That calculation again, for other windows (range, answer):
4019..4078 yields 21.2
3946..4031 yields 18.5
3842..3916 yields 17.9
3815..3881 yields 17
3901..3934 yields 17.6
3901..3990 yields 17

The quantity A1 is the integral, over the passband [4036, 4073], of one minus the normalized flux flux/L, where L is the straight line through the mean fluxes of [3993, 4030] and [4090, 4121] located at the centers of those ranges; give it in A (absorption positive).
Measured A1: -2.62 A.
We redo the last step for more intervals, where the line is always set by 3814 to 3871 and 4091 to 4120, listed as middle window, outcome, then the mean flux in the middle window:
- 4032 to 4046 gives -1.9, 21.4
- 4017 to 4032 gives -1.7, 20.8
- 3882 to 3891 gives 1.6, 14.4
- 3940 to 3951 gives -0.6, 19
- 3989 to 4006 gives -1.1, 19.6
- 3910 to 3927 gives -0.9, 18.7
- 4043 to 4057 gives -2.1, 21.8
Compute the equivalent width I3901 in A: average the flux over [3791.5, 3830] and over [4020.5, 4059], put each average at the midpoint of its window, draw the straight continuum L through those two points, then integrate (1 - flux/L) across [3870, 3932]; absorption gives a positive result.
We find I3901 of 5.3 A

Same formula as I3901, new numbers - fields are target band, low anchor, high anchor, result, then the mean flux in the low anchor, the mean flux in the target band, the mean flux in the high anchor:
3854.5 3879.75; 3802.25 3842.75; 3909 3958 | -3.7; 15.6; 18.8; 17.7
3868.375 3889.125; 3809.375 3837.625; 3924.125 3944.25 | -2.1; 15.2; 16.9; 15.6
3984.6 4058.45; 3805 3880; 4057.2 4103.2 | -3.8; 17.1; 20.8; 20.6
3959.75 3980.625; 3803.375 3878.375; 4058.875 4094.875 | 5.1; 17.1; 14.3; 20.5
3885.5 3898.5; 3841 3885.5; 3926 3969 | 1.8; 18.4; 15.2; 16.2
